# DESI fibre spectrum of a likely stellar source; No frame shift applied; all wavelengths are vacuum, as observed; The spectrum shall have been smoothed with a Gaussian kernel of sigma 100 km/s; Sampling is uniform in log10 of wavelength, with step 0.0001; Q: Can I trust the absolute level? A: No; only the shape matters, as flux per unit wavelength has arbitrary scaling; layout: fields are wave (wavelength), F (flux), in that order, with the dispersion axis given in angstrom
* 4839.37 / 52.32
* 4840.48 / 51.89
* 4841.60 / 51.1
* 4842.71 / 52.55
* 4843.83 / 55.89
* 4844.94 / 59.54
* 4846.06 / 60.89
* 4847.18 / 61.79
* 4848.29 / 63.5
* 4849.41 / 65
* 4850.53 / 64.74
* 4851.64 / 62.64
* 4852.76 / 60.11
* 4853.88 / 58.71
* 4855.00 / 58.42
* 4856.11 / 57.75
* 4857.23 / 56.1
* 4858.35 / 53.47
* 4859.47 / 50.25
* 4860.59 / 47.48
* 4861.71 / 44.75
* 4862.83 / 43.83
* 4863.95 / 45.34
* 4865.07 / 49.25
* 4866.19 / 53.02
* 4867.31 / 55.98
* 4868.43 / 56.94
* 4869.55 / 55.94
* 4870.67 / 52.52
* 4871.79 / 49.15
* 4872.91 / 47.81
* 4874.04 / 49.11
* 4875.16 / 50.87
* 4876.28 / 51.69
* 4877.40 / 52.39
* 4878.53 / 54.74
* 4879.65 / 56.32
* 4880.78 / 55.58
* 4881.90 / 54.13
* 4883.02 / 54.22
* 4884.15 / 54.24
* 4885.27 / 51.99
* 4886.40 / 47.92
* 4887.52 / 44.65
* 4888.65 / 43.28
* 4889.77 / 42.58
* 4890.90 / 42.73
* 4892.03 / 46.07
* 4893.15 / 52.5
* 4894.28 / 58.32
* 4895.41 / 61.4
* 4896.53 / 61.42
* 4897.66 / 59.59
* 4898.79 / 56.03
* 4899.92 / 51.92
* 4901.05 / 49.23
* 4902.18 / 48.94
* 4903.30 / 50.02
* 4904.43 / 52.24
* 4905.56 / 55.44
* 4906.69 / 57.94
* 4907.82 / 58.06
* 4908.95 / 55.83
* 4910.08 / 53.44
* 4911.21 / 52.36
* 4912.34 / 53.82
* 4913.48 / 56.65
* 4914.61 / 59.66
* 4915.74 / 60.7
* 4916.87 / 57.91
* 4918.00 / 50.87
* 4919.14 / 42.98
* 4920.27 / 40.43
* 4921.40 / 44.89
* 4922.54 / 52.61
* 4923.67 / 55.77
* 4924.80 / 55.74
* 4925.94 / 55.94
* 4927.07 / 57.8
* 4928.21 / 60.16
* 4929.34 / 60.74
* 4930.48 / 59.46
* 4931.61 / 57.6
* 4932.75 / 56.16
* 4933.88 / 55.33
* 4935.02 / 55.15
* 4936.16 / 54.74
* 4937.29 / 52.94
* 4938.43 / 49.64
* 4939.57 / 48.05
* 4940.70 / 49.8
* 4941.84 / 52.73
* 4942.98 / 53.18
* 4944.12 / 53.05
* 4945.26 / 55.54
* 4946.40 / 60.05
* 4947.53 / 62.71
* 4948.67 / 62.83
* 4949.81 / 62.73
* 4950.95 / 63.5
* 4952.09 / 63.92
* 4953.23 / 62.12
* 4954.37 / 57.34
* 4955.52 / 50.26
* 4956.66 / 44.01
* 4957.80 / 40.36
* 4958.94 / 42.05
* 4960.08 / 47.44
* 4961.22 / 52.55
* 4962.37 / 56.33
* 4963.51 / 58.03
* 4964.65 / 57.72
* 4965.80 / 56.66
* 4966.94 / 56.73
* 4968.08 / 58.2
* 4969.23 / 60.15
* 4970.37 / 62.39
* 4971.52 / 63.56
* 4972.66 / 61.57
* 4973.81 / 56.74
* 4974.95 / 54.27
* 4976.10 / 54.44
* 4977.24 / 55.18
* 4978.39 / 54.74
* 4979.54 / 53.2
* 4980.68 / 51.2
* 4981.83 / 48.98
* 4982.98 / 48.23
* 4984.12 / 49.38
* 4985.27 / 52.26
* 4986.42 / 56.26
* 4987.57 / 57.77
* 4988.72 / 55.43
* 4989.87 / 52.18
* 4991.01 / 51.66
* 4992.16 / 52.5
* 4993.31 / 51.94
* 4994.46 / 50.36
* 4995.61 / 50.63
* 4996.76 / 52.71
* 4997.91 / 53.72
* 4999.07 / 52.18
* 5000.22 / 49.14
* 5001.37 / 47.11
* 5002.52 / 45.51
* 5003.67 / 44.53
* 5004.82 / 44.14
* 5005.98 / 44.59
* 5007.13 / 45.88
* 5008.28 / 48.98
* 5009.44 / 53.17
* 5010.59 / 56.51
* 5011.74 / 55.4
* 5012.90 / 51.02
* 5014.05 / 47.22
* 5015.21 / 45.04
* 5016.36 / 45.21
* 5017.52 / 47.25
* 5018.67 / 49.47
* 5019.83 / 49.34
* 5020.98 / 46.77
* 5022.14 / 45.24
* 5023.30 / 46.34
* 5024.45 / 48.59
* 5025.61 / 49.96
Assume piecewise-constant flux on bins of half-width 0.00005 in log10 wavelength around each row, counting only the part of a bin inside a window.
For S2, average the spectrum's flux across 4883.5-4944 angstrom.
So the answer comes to 53.2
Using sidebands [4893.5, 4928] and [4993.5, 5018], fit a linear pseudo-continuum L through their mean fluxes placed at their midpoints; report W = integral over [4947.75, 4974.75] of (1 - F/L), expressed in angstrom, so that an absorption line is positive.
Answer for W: -2.6 angstrom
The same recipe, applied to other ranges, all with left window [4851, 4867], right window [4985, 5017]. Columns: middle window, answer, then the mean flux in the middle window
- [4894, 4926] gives -1.2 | 54.1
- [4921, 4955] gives -3.2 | 56.4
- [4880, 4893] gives 0.9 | 49.1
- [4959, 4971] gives -1.2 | 56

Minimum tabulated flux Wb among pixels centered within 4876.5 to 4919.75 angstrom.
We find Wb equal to 42.58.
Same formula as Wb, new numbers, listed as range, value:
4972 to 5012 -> 44.14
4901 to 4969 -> 40.36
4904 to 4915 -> 52.24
